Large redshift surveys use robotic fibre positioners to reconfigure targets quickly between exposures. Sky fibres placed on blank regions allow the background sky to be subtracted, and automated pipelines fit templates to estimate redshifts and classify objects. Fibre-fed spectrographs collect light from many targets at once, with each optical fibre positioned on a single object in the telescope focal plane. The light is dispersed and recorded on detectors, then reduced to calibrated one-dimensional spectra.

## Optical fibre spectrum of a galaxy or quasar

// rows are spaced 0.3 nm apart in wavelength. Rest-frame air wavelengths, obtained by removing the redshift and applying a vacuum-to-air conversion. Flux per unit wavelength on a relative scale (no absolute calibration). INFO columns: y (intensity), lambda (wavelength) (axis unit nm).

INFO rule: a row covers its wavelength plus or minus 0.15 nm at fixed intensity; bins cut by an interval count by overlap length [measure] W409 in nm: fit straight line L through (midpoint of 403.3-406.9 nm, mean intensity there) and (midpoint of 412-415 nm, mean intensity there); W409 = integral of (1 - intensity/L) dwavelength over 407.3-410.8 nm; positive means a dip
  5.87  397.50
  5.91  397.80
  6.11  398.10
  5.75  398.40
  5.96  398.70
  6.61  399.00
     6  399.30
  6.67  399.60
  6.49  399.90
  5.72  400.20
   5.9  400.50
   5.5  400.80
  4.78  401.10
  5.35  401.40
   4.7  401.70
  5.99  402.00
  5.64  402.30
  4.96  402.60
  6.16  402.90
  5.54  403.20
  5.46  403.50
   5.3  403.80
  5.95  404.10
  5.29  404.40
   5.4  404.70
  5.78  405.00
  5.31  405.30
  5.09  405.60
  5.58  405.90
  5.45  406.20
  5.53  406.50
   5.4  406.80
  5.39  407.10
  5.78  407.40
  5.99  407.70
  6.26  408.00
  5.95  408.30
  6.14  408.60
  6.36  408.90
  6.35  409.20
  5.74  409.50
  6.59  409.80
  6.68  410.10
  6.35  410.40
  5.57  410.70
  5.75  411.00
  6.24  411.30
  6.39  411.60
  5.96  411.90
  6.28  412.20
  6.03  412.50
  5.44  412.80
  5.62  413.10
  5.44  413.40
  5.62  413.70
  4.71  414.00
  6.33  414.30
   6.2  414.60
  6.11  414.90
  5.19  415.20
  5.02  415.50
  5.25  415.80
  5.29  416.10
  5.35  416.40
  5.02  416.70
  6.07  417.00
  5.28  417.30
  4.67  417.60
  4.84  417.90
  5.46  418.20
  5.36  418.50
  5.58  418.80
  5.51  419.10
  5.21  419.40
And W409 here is -0.34 nm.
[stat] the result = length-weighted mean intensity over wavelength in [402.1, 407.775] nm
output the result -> 5.52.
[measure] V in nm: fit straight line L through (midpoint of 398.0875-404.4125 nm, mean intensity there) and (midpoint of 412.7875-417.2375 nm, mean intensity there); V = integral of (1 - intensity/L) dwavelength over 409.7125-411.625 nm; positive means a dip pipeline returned -0.21 nm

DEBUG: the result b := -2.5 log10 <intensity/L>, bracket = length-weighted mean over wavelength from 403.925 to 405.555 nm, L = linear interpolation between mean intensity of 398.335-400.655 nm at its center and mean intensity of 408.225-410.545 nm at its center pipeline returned 0.13 mag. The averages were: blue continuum 6.15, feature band 5.51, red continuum 6.28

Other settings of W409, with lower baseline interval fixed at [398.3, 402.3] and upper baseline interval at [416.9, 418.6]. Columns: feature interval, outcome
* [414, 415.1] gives -0.12 nm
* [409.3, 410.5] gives -0.18 nm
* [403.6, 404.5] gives 0.02 nm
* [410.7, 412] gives -0.14 nm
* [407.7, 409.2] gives -0.17 nm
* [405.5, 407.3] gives 0.06 nm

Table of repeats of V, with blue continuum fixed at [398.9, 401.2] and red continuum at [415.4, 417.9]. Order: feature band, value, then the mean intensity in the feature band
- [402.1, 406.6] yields 0.215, 5.5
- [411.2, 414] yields -0.214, 5.82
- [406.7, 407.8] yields 0.002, 5.64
